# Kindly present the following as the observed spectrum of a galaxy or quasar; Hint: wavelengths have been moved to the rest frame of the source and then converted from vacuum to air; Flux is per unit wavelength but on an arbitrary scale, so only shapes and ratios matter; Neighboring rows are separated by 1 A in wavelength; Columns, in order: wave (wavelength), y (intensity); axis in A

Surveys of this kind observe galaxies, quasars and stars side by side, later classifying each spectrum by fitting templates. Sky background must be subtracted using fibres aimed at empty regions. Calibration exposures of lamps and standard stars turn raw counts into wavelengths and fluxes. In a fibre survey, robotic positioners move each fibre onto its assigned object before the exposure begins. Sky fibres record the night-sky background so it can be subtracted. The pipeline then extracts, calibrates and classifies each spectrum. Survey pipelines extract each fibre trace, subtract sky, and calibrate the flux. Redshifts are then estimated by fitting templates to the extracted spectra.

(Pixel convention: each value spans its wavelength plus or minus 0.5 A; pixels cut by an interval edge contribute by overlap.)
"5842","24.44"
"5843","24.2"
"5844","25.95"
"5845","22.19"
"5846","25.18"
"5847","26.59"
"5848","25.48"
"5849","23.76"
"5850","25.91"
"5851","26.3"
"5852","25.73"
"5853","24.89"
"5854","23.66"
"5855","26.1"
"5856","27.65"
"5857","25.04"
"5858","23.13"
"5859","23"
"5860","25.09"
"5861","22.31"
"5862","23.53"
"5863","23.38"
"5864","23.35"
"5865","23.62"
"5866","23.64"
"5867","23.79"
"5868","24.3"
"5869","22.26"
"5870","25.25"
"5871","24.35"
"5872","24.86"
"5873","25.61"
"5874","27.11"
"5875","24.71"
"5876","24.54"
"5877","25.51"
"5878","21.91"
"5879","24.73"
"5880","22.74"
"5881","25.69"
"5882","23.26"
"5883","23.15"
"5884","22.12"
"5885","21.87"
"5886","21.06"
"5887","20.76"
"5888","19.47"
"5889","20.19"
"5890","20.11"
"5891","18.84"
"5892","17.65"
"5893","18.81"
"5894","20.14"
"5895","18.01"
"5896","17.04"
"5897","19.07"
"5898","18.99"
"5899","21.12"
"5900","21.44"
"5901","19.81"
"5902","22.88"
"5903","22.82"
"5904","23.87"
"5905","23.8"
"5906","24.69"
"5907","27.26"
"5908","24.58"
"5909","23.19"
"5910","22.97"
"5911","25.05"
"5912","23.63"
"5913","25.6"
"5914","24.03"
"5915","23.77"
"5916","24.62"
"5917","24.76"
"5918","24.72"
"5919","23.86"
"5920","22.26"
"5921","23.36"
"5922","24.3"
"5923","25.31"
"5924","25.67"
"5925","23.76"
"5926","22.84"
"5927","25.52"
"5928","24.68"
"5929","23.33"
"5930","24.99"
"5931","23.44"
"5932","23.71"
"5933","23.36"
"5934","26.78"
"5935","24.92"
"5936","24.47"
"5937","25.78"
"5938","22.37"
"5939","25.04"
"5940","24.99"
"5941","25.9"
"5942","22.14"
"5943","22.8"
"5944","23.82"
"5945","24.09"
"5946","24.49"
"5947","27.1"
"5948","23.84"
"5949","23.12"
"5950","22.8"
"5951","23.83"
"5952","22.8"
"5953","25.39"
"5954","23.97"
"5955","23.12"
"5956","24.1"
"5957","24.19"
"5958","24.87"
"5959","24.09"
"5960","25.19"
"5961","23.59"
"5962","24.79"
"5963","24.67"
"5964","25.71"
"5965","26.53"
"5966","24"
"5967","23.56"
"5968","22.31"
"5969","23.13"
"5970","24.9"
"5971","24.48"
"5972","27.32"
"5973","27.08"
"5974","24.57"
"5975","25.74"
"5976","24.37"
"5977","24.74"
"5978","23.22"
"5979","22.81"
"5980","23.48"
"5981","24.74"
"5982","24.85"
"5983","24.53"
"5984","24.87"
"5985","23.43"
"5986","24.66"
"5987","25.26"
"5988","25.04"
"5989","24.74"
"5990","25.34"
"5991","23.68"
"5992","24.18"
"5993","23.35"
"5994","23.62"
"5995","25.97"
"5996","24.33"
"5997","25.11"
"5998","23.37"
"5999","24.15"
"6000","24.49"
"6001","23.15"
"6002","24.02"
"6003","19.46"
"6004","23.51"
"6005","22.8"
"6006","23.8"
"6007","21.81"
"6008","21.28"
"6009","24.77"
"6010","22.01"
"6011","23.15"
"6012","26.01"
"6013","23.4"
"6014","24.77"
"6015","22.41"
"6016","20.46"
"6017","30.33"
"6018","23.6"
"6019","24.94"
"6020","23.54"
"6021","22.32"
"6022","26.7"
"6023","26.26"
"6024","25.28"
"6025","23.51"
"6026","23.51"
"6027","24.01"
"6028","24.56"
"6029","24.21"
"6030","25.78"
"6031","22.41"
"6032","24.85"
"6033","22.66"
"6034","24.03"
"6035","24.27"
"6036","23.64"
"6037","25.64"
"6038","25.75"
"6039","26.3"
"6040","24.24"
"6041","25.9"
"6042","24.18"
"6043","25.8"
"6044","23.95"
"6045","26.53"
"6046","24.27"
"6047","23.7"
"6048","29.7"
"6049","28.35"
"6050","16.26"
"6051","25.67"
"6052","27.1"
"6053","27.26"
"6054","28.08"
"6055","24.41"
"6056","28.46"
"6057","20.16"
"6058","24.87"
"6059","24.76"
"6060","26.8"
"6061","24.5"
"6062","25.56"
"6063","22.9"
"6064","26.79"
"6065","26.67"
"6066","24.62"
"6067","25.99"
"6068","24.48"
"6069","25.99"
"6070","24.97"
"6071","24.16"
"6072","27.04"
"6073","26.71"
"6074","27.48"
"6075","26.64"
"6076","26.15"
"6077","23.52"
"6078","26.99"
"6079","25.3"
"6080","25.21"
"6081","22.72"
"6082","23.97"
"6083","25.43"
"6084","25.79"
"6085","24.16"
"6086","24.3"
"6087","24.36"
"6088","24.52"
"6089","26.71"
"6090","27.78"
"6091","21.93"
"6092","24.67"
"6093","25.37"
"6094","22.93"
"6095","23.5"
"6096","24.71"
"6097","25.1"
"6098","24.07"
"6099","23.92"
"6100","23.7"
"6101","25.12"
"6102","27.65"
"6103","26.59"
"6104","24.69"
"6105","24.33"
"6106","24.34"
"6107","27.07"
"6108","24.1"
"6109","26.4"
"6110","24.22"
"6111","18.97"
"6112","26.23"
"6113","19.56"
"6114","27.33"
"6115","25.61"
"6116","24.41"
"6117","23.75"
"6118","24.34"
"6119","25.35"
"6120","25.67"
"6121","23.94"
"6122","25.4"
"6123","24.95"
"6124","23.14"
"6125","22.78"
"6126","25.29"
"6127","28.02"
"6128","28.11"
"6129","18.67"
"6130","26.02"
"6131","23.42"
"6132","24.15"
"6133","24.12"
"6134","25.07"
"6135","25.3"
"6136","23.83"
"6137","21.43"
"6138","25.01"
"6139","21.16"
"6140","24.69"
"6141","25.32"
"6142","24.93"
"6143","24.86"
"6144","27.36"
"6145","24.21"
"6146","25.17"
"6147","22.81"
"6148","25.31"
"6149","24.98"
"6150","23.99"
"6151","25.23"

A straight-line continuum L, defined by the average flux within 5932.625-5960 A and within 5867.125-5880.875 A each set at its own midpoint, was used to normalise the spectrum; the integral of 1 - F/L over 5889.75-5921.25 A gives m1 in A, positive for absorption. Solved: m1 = 2.7 A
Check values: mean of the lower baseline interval 24.5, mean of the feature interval 22.3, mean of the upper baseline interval 24.3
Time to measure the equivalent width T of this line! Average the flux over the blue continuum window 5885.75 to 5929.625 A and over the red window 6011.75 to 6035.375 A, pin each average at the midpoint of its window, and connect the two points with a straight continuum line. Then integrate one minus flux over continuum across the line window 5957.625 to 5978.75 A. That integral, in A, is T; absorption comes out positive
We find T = -1.1 A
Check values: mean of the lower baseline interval 22.5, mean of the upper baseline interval 24.3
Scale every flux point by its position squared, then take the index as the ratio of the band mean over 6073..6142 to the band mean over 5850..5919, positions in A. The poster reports 1.15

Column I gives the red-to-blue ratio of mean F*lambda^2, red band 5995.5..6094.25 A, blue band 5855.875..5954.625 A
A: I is 1.1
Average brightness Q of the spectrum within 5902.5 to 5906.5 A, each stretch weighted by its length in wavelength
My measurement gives 23.8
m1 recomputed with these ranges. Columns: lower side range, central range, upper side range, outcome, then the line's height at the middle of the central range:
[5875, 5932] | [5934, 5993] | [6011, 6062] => -1.8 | 23.7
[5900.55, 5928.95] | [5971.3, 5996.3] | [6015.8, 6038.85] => -0.3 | 24.3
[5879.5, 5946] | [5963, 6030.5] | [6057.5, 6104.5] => -0.5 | 24.1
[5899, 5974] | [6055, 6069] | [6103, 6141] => -0.5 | 24.3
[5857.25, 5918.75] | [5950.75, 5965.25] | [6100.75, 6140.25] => -0.7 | 23.4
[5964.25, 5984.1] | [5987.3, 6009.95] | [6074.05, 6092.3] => 0.9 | 24.7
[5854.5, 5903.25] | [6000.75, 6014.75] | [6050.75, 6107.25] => 0.7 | 24.3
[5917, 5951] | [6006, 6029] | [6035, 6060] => 0.9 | 25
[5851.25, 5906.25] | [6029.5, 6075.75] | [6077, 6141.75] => -2.1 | 24.1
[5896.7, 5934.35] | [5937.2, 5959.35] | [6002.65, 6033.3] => -0.3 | 23.7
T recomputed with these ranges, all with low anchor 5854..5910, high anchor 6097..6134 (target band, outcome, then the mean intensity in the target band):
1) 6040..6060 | -1.0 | 25.2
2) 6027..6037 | -0.1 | 24.1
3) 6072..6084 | -0.6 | 25.5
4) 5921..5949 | -1.4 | 24.4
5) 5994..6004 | 0.0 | 23.8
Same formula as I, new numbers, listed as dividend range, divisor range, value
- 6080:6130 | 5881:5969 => 1.12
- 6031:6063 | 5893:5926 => 1.14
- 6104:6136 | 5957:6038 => 1.05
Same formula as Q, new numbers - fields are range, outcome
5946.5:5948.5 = 25.5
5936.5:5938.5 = 24.1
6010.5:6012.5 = 24.6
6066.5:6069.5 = 25.5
